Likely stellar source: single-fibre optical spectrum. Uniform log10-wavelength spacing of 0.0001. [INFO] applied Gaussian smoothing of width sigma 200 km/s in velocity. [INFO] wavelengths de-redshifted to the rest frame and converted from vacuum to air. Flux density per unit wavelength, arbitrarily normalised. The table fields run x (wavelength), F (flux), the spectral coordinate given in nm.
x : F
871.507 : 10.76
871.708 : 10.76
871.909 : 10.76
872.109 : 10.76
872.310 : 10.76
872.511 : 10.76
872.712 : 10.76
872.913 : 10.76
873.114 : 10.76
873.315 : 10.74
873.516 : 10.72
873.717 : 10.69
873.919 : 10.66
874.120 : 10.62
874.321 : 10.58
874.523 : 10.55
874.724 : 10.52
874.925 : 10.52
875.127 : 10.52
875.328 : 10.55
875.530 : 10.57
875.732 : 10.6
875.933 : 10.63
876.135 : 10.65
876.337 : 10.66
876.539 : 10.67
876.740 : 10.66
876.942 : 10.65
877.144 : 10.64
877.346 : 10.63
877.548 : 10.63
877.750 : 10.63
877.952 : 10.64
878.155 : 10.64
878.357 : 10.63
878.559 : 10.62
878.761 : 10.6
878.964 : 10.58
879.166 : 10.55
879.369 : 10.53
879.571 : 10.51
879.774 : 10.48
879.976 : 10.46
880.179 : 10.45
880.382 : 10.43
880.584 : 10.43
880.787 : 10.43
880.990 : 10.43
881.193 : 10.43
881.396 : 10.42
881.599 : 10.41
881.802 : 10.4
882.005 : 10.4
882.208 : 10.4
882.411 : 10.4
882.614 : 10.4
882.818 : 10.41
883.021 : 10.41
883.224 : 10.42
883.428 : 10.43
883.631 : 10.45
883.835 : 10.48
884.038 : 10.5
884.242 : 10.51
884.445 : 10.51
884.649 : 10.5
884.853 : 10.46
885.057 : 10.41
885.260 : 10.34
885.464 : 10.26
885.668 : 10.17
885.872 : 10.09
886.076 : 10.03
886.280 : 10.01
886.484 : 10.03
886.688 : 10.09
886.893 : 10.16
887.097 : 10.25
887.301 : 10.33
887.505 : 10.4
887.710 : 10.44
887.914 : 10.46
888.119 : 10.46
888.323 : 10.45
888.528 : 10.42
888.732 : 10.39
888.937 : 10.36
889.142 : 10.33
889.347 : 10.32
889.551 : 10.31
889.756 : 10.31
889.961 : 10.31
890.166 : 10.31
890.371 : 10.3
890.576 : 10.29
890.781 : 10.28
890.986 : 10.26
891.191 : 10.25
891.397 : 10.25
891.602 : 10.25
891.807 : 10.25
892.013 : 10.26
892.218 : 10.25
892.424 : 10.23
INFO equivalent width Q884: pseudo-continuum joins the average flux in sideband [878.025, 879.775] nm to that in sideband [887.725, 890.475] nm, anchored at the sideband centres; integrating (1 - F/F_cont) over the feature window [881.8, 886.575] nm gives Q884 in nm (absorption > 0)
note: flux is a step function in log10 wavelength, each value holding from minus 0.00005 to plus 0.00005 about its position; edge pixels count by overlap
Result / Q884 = 0.053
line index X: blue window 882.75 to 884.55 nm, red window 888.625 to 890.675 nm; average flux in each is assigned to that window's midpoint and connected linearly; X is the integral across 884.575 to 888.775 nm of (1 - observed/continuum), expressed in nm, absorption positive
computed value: 0.04 nm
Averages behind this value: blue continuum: 10.5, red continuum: 10.3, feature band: 10.3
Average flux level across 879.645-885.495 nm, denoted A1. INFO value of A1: 10.4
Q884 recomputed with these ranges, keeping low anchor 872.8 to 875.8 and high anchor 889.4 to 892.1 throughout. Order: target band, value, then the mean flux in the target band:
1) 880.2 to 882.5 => 0.013 nm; 10.4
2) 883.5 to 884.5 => -0.006 nm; 10.5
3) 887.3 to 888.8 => -0.013 nm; 10.4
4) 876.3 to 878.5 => -0.018 nm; 10.6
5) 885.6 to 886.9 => 0.037 nm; 10.1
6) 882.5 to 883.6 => 0.003 nm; 10.4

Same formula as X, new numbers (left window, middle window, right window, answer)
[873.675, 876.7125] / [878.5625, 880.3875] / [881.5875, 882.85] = -0.01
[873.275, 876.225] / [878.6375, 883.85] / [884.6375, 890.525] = 0.00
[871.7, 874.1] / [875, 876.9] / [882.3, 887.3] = 0.00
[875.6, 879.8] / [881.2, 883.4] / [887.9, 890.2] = 0.02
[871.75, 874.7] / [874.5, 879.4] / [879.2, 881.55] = -0.01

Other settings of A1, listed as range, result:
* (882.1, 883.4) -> 10.4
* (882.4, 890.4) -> 10.3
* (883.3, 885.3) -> 10.5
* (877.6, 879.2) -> 10.6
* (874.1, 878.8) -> 10.6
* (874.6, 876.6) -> 10.6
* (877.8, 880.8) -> 10.5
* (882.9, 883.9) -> 10.4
